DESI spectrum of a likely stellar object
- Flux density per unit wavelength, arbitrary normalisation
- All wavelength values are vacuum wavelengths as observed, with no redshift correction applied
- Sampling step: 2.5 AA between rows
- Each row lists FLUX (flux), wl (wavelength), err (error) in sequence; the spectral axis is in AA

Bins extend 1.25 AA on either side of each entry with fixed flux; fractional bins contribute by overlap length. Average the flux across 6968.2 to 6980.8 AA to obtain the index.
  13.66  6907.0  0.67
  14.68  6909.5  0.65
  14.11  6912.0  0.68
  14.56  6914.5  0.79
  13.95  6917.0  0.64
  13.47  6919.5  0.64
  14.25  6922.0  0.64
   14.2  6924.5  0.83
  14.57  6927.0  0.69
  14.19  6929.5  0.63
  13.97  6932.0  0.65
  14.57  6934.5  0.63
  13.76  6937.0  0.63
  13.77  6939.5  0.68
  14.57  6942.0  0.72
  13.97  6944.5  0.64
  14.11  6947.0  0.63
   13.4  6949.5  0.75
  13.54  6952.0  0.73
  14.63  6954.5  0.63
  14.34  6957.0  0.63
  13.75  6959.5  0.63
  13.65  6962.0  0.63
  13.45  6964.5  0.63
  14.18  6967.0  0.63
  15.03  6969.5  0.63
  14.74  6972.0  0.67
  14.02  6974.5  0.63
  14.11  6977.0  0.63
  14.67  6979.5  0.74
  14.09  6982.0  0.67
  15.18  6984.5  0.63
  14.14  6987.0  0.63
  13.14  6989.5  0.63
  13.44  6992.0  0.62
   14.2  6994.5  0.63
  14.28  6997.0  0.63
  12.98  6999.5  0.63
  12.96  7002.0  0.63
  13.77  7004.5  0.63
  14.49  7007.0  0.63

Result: 14.5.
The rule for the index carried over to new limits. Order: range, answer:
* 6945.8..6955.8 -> 13.9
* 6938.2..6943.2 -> 14.2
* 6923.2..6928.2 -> 14.4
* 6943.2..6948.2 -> 14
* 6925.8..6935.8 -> 14.3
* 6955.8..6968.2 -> 13.9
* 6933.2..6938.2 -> 14.2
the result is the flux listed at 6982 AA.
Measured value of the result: 14.09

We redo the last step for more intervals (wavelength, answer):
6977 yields 14.11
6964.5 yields 13.45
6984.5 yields 15.18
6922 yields 14.25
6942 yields 14.57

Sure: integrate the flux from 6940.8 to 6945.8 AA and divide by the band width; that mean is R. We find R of 14.3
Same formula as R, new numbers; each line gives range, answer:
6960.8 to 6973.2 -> 14.2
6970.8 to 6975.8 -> 14.4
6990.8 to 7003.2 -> 13.6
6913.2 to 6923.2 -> 14.1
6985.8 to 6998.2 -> 13.8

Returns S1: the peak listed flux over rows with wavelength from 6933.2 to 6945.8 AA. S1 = 14.57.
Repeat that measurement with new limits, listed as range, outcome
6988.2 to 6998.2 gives 14.28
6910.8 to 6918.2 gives 14.56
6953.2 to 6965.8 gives 14.63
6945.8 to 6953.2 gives 14.11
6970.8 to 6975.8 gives 14.74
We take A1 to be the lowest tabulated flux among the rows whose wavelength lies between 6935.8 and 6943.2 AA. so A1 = 13.76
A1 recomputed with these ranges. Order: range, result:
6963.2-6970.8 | 13.45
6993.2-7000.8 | 12.98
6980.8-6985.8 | 14.09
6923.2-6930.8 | 14.19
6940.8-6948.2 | 13.97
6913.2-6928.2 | 13.47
